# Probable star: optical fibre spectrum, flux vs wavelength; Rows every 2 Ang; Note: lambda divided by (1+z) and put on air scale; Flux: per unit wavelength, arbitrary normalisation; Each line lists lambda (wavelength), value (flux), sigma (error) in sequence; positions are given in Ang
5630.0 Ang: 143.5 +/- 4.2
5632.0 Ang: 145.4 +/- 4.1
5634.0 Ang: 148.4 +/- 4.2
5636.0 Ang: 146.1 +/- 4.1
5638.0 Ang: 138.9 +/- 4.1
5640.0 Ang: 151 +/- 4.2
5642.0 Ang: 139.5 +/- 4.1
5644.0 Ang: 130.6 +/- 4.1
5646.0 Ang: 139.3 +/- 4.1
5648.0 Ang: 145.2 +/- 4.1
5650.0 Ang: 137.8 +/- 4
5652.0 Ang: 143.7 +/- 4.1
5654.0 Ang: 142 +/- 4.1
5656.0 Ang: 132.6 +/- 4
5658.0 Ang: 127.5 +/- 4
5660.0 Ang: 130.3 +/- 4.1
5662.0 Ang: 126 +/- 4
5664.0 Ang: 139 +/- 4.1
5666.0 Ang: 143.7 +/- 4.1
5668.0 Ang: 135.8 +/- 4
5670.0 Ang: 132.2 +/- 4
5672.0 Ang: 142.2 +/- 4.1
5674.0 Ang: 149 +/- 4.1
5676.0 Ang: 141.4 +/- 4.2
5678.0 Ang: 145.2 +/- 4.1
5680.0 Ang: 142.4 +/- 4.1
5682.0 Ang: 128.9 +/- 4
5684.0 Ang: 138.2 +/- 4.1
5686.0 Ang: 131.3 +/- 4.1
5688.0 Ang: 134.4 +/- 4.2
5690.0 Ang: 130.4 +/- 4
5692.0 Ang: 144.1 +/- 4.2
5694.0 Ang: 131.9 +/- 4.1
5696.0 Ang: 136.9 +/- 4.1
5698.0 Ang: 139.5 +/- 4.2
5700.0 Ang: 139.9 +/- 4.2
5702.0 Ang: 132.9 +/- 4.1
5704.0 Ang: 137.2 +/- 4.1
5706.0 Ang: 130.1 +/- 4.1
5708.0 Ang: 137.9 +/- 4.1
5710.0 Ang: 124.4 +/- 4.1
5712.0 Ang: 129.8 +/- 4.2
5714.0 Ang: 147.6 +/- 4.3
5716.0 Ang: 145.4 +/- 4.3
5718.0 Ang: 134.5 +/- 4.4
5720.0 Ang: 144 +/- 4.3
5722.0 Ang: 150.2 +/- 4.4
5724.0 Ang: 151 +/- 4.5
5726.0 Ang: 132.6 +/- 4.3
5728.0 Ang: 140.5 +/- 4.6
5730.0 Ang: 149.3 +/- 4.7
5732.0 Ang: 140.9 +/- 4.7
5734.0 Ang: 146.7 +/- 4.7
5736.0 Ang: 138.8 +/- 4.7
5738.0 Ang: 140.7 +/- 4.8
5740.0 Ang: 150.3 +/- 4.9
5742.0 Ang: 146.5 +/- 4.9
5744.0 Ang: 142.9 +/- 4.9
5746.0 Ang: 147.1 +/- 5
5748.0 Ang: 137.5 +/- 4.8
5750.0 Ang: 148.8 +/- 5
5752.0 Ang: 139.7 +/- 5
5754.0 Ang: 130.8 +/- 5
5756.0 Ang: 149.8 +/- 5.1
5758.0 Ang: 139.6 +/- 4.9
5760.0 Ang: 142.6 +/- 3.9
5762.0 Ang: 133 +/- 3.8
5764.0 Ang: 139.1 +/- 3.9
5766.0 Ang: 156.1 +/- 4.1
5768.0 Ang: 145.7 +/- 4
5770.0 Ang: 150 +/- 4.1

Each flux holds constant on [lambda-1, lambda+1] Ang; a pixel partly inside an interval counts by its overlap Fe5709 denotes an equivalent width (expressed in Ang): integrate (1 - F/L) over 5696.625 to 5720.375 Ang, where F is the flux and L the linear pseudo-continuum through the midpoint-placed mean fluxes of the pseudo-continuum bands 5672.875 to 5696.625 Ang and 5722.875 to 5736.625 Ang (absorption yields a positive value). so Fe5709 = 0.6 Ang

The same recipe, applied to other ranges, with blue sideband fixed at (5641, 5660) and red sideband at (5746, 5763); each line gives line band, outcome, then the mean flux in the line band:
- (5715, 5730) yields -0.37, 143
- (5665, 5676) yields -0.22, 141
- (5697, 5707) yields 0.21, 136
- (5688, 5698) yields 0.18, 136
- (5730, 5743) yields -0.40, 144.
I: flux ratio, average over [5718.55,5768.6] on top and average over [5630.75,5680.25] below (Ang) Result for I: 1.02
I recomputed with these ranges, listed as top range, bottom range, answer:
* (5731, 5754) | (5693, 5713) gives 1.07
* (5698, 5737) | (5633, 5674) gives 1.01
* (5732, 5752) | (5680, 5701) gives 1.06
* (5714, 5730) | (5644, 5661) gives 1.05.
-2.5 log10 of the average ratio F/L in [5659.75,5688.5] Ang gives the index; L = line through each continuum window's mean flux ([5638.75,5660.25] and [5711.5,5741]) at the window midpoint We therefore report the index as 0.02 mag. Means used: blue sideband 138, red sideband 143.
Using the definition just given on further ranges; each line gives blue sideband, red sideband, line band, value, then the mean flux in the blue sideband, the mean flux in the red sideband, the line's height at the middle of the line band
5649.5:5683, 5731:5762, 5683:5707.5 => 0.03 mag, 138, 143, 139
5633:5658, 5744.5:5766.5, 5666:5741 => 0.02 mag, 141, 142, 141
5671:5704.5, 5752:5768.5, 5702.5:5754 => -0.01 mag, 138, 142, 140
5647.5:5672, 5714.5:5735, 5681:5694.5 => 0.04 mag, 136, 144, 139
